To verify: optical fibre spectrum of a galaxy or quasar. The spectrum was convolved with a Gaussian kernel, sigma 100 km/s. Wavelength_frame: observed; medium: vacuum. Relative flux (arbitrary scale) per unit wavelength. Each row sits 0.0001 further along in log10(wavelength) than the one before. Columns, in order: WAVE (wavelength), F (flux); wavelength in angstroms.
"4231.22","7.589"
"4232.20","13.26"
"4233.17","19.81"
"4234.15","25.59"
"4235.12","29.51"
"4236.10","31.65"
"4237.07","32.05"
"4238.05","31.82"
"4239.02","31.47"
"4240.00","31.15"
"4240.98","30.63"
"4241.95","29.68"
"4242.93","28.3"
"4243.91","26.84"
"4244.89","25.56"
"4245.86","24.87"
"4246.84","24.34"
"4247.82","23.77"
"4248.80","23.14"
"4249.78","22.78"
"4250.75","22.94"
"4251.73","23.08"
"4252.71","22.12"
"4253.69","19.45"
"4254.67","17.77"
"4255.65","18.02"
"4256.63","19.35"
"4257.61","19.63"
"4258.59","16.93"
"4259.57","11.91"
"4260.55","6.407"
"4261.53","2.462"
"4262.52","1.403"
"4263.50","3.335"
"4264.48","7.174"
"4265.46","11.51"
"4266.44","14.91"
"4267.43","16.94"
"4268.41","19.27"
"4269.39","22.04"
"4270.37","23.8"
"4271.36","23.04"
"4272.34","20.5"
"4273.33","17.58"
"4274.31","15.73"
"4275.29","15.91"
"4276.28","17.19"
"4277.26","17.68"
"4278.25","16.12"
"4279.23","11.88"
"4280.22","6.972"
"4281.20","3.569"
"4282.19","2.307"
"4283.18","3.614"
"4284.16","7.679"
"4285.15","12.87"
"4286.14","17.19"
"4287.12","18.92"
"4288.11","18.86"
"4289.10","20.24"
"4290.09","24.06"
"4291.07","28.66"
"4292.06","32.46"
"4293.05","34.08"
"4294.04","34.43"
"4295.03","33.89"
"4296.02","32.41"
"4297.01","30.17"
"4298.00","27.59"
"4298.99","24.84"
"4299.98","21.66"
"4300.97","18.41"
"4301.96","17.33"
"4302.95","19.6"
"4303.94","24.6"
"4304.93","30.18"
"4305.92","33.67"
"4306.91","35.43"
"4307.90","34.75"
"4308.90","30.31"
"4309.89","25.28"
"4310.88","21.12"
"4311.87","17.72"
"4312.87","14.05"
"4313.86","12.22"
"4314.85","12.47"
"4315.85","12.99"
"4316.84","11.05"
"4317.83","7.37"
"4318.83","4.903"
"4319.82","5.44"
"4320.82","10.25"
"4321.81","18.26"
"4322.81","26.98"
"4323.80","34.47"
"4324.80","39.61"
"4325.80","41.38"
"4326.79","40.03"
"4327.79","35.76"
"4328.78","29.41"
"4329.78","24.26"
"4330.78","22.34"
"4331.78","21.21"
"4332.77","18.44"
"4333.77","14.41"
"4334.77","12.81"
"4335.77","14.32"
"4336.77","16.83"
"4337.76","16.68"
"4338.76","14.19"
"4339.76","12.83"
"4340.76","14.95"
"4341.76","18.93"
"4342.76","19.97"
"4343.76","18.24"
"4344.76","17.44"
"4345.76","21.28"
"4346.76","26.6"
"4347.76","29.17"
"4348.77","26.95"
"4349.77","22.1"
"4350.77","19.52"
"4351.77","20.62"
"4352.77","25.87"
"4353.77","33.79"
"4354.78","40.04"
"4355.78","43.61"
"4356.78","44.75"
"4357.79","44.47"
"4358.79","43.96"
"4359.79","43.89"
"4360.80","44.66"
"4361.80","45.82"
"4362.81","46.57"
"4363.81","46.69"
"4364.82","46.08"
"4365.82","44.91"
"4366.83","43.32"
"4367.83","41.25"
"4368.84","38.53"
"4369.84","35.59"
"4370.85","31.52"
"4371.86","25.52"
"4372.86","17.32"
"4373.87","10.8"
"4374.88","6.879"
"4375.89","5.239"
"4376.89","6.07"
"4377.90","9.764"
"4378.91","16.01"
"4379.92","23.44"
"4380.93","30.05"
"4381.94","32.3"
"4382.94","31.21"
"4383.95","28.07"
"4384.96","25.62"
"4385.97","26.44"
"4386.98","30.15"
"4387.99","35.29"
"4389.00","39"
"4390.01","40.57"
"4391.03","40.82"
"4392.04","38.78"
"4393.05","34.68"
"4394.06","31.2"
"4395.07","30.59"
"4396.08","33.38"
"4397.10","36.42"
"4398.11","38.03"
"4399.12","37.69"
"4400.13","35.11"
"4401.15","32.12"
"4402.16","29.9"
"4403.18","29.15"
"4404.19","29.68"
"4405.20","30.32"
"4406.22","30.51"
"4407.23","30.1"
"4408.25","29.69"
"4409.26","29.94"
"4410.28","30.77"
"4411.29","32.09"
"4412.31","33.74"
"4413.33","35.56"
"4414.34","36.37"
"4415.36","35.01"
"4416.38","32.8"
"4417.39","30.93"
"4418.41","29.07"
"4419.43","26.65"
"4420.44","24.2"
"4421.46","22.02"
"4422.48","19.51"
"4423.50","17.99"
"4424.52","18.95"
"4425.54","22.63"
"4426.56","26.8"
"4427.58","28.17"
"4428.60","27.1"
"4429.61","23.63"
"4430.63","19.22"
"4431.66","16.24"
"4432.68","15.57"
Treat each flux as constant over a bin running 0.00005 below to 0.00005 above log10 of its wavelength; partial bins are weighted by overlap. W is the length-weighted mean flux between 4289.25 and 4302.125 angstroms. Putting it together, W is 27.8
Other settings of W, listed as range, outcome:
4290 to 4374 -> 26.8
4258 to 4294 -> 15.4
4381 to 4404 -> 33.4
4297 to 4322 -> 19.9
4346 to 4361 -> 33.6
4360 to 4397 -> 31.1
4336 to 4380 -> 27.8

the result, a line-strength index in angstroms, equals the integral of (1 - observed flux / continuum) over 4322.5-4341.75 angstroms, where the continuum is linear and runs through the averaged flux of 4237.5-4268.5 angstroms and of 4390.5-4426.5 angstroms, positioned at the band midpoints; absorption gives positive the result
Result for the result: 1.2 angstroms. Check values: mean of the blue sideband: 19.7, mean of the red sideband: 30.7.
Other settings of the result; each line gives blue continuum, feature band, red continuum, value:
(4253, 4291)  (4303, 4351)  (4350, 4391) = 4.5 angstroms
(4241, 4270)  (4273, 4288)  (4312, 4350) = 5.1 angstroms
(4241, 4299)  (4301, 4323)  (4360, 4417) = 3.8 angstroms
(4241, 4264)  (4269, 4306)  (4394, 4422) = 2.7 angstroms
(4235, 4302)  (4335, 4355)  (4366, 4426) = 3.5 angstroms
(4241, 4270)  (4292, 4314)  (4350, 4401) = -2.5 angstroms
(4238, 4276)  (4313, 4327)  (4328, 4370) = 3.8 angstroms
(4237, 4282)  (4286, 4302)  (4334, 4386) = -3.2 angstroms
